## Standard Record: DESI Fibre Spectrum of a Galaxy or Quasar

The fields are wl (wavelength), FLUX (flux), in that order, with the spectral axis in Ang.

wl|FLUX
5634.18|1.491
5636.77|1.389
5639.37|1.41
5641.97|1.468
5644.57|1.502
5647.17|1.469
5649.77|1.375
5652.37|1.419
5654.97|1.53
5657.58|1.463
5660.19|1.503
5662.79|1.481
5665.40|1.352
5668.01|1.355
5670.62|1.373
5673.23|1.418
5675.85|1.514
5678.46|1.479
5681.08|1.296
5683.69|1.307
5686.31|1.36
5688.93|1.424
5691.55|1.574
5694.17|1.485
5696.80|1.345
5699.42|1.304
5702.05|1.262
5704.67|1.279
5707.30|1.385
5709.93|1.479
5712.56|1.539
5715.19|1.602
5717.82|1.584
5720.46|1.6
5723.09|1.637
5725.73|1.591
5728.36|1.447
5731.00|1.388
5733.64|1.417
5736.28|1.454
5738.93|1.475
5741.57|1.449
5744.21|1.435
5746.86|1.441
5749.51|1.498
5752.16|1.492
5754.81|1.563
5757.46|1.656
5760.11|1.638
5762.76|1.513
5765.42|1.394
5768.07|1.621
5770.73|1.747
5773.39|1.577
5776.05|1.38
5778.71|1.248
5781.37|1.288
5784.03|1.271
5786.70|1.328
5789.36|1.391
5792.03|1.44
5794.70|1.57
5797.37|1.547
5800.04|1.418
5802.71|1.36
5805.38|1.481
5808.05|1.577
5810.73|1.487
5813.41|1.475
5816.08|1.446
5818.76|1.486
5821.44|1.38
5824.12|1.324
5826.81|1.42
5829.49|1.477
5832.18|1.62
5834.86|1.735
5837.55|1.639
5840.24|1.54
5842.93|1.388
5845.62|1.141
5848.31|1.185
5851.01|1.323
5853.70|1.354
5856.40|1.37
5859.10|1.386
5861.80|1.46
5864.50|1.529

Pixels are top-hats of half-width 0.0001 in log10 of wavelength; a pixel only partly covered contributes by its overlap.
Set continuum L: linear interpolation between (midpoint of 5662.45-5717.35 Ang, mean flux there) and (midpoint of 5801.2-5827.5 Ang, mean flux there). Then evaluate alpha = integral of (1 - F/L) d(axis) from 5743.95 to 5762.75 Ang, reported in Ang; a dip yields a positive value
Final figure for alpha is -1.4 Ang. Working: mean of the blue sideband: 1.41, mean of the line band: 1.54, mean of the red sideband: 1.44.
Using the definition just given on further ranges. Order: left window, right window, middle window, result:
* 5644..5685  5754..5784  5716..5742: -0.6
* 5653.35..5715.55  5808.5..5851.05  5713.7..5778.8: -4.0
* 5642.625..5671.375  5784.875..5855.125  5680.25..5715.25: 1.1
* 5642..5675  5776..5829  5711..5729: -1.8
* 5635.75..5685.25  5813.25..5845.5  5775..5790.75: 1.6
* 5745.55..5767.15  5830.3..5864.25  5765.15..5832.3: 1.5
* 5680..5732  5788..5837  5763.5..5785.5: 0.4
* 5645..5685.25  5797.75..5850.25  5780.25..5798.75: 0.5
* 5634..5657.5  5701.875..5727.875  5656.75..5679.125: 0.5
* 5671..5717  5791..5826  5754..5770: -1.4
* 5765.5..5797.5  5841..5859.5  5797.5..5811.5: -0.7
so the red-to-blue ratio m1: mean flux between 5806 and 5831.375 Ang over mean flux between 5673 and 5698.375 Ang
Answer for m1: 1.03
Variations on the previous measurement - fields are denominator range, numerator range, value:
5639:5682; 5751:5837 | 1.03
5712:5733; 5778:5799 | 0.90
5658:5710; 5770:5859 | 1.03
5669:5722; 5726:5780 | 1.04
